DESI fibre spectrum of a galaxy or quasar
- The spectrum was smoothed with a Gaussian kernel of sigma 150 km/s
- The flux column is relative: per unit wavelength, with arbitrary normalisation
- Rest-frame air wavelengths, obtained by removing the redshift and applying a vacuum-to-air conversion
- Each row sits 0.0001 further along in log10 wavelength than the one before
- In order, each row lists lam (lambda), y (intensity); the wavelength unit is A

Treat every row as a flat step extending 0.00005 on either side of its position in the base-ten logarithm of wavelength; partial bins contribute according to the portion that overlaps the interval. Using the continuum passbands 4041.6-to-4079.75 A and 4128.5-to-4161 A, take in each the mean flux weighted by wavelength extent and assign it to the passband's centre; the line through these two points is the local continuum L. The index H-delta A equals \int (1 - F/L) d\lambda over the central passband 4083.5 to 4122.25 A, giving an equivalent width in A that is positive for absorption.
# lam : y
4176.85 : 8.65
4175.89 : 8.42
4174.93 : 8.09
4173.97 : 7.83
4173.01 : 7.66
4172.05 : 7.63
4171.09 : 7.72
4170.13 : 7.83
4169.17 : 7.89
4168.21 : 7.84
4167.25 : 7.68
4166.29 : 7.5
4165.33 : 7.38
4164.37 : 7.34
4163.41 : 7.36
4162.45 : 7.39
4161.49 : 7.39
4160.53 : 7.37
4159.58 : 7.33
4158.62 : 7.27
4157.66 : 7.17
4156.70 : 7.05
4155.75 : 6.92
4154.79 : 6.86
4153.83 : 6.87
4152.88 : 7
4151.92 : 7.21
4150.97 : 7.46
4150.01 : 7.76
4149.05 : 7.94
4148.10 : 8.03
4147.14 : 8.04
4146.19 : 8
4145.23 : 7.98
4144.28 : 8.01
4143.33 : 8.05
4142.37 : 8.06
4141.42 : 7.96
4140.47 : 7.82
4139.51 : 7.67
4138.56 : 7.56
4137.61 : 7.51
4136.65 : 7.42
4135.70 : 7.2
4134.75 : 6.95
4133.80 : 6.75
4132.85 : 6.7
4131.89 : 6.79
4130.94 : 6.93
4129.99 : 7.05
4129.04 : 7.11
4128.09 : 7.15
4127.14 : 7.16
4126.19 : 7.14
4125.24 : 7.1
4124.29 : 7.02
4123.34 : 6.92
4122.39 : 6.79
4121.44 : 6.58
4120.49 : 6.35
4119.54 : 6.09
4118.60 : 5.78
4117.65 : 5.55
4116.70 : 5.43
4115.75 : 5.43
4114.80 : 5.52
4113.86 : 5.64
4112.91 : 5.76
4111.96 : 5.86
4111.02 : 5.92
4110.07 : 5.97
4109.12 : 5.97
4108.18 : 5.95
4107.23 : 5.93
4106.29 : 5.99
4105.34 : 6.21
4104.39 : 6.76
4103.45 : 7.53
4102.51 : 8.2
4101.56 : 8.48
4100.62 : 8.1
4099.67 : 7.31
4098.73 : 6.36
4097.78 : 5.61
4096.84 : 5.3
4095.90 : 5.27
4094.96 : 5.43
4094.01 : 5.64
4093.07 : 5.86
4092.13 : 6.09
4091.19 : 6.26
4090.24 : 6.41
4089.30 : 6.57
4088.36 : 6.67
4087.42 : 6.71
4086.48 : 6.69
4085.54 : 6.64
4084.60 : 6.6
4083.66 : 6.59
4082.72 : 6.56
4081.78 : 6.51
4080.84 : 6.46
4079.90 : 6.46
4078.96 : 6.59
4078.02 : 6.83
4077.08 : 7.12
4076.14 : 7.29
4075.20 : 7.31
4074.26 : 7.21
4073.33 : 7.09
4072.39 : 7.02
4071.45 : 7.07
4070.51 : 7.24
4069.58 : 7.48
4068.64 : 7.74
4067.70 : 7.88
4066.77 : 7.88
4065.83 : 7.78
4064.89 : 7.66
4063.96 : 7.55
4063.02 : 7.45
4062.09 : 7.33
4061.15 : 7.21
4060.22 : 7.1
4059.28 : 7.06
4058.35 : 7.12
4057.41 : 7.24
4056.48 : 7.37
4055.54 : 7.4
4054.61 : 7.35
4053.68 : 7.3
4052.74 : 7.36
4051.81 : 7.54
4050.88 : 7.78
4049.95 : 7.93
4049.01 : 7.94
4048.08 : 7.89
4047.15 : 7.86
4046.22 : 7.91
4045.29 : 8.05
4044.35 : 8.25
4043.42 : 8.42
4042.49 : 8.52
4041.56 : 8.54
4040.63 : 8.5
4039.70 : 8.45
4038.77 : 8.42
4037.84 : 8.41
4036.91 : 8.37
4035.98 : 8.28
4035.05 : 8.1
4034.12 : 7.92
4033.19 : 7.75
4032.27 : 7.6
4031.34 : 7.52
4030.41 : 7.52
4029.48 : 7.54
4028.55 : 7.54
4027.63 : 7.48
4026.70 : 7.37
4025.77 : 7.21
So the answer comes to 6.2 A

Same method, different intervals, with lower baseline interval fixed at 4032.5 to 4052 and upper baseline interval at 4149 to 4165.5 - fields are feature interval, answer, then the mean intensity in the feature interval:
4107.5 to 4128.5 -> 3.70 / 6.23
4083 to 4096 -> 2.51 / 6.28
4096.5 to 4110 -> 1.74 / 6.68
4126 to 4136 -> 0.64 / 6.99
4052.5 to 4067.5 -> 1.14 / 7.39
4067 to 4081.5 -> 1.42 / 7.12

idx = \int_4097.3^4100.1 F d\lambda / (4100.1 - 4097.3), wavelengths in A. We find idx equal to 6.41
